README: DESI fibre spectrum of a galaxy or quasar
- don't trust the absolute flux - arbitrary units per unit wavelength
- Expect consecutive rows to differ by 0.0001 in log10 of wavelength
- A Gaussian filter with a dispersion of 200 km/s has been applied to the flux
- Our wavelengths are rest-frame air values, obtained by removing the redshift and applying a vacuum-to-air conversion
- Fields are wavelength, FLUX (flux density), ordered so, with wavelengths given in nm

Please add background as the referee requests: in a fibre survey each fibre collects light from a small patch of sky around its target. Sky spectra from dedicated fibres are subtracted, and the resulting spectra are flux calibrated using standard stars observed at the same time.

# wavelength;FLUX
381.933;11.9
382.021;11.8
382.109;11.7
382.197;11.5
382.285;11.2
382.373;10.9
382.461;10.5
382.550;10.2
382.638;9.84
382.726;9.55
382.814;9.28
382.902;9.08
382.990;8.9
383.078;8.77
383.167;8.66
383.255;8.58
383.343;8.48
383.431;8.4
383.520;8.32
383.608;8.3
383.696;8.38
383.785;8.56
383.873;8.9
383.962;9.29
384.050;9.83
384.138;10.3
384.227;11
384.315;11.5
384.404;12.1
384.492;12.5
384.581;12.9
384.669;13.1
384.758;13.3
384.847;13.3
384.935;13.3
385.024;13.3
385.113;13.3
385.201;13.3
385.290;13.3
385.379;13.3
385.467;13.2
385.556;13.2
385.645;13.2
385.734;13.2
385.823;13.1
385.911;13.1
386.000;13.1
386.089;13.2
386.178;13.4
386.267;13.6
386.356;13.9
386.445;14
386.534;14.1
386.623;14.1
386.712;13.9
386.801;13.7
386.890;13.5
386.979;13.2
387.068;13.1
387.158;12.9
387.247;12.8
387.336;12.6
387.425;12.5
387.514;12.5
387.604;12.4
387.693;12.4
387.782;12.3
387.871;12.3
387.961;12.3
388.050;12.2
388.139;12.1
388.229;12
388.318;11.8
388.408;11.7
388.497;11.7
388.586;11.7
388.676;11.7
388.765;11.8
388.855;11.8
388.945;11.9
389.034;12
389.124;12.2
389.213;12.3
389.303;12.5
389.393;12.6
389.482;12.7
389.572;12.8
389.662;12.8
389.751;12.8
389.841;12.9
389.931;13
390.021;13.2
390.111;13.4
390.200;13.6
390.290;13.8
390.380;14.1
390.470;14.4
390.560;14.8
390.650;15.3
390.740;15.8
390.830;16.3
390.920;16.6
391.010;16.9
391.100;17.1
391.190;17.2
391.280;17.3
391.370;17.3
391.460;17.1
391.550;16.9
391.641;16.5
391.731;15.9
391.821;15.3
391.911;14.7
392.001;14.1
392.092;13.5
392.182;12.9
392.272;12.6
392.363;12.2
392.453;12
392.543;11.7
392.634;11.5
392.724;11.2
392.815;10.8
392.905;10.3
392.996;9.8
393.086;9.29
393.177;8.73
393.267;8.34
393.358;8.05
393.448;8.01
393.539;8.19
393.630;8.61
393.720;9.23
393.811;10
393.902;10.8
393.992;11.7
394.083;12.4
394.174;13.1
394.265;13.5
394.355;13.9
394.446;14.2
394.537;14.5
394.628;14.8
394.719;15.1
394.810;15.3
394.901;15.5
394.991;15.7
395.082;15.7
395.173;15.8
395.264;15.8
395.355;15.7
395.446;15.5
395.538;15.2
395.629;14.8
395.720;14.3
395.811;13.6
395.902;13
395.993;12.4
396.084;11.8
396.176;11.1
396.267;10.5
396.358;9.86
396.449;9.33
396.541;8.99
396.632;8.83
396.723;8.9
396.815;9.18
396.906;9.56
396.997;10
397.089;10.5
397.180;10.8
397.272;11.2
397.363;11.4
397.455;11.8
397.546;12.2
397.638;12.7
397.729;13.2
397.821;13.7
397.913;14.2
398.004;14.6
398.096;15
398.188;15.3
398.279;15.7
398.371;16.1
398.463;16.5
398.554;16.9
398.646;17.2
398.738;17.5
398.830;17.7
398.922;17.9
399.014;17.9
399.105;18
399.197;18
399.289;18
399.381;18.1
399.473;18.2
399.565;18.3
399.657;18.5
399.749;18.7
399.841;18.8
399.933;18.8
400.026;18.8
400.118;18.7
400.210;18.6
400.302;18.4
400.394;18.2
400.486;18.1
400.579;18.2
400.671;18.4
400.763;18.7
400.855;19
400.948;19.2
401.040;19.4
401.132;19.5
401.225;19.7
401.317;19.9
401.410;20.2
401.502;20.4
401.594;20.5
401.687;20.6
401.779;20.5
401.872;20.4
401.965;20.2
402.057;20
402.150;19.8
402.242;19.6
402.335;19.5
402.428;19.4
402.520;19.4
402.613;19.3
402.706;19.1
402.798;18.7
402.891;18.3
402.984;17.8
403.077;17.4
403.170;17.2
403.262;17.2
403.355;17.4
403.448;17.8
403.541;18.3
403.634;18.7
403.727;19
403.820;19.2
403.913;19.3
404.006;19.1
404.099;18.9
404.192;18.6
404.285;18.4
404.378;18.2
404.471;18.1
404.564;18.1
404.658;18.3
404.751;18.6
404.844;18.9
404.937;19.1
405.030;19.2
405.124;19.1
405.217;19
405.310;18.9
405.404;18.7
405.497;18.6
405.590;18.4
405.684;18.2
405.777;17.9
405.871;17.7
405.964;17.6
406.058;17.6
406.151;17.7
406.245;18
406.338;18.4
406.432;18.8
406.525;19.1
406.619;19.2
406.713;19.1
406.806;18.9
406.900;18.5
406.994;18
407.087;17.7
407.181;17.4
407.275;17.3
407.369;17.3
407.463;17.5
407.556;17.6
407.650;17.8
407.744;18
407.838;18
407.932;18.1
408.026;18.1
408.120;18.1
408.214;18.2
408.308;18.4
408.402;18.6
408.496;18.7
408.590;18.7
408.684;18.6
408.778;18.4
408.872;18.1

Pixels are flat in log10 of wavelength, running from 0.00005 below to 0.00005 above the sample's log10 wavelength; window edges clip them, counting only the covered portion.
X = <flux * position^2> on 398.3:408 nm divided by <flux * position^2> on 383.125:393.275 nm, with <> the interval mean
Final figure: 1.57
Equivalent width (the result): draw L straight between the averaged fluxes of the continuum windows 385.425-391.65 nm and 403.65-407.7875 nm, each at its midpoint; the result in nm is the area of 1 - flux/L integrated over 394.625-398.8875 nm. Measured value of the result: 0.65 nm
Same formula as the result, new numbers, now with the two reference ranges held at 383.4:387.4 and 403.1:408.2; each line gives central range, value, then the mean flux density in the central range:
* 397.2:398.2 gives 0.180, 13.1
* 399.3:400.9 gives -0.176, 18.5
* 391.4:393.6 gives 0.351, 12.1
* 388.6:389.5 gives 0.086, 12.1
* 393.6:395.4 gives 0.170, 13.6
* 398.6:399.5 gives -0.082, 17.8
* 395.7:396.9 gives 0.366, 10.8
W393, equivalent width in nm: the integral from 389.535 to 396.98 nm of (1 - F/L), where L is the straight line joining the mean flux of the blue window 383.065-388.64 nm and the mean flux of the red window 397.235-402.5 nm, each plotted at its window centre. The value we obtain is 0.945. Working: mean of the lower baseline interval 12.1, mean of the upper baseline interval 17.7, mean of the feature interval 13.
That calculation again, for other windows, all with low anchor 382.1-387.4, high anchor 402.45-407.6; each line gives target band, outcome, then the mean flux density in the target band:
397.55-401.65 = -0.26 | 17.7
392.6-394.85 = 0.53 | 11.2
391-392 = -0.18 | 16.5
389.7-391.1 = -0.10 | 14.5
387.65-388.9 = 0.08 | 12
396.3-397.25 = 0.36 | 9.65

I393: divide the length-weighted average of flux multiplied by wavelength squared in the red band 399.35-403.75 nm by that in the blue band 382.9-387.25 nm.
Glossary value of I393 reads 1.7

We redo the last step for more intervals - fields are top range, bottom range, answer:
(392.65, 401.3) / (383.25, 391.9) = 1.15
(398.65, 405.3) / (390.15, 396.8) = 1.49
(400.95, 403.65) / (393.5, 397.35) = 1.61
